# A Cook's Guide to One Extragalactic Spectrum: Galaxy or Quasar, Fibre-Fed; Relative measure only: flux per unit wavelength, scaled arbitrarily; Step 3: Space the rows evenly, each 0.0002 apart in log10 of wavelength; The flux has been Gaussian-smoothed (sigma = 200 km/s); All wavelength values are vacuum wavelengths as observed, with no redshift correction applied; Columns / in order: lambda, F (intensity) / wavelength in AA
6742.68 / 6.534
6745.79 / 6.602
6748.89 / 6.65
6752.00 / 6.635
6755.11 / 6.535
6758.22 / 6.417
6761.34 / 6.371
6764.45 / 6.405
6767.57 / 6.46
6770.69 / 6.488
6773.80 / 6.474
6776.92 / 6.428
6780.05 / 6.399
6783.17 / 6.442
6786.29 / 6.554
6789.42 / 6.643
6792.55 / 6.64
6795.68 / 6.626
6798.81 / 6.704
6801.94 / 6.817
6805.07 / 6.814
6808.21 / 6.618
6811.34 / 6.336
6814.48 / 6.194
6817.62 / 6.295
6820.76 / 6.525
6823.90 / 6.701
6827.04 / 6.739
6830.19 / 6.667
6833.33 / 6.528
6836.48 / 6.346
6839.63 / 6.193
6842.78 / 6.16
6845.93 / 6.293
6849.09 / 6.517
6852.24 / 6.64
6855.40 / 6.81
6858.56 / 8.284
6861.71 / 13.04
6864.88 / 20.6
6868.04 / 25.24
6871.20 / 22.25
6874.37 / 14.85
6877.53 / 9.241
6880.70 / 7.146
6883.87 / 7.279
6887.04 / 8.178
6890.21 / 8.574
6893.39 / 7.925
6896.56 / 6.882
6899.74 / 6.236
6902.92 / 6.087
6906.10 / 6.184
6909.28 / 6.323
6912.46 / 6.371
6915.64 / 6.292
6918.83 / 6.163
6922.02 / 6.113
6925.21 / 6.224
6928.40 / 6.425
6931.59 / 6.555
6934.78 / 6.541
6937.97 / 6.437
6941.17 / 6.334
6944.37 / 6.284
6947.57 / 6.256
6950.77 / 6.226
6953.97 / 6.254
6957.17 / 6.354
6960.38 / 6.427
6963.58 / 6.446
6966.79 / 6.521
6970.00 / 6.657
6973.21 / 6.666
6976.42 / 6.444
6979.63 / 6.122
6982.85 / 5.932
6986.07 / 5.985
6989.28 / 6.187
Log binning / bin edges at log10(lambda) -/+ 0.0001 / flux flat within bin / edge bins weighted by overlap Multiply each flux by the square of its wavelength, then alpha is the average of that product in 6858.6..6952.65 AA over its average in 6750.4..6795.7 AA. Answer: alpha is 1.42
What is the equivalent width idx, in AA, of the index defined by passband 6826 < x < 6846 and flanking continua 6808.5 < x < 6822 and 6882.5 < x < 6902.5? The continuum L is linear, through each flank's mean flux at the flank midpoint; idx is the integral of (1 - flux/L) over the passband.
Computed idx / 0.7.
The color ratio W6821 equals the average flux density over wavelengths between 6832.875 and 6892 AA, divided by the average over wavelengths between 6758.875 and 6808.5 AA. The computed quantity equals 1.59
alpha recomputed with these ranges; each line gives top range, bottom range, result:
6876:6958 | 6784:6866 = 0.94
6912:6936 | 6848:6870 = 0.51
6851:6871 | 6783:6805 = 2.17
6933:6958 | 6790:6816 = 1.00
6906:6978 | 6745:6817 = 1.02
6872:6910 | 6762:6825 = 1.30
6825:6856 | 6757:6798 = 1.02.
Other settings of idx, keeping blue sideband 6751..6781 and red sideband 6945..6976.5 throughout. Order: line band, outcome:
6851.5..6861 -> -2.0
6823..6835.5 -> -0.4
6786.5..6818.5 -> -0.6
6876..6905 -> -4.7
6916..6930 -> 0.4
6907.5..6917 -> 0.2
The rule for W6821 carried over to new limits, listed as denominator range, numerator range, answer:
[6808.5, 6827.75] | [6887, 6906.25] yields 1.10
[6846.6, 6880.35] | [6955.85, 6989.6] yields 0.49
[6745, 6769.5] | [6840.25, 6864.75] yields 1.29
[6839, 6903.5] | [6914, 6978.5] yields 0.63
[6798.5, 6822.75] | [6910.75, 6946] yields 0.97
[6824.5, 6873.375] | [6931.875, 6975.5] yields 0.62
